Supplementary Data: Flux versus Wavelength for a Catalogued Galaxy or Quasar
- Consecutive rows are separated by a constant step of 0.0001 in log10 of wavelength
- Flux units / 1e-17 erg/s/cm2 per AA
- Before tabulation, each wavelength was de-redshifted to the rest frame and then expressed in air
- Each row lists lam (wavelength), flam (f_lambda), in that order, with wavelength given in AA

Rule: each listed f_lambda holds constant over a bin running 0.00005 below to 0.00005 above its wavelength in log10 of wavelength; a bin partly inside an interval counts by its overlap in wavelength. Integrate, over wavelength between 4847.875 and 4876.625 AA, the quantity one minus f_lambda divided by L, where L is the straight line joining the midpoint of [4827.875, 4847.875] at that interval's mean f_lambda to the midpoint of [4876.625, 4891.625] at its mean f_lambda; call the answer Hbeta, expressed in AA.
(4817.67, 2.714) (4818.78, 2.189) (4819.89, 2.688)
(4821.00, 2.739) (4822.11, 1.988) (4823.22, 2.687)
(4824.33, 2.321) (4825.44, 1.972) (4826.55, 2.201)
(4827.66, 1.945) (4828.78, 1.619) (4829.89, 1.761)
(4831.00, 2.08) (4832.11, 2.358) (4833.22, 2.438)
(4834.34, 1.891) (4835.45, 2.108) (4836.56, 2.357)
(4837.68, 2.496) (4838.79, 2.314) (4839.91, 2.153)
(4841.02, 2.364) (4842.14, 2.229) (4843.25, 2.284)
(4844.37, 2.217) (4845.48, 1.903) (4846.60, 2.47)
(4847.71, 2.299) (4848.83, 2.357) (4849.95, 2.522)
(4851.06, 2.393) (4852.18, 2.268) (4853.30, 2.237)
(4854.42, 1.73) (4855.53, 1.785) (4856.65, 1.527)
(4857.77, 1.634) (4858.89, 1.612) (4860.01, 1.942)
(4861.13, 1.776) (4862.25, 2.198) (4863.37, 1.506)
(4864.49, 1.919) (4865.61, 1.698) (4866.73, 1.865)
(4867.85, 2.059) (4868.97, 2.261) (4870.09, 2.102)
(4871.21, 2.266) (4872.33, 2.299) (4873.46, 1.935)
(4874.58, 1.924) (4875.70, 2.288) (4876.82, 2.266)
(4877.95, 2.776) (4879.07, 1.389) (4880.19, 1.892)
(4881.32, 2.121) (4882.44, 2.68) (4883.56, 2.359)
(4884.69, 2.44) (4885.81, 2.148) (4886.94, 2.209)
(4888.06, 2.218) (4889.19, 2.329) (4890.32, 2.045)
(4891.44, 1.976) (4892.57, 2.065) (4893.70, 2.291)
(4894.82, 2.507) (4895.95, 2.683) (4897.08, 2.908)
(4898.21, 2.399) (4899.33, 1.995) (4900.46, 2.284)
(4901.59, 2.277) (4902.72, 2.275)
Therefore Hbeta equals 2.4 AA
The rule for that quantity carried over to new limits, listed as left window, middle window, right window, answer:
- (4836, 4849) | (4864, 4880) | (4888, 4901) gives 1.6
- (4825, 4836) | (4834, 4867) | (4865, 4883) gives 0.0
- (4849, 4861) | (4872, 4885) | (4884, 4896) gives -0.2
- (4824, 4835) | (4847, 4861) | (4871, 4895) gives 0.6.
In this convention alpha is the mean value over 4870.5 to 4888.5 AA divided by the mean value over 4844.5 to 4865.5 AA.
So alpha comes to 1.10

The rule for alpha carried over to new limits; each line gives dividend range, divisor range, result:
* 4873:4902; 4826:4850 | 1.03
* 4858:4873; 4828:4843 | 0.90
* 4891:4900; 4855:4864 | 1.35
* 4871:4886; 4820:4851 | 0.98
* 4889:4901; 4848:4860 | 1.15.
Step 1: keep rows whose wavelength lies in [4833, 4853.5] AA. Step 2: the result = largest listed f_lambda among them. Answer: 2.522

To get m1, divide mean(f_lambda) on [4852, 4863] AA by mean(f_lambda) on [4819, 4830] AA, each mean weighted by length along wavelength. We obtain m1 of 0.84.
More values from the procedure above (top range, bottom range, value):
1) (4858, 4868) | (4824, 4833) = 0.89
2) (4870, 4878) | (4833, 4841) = 0.98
